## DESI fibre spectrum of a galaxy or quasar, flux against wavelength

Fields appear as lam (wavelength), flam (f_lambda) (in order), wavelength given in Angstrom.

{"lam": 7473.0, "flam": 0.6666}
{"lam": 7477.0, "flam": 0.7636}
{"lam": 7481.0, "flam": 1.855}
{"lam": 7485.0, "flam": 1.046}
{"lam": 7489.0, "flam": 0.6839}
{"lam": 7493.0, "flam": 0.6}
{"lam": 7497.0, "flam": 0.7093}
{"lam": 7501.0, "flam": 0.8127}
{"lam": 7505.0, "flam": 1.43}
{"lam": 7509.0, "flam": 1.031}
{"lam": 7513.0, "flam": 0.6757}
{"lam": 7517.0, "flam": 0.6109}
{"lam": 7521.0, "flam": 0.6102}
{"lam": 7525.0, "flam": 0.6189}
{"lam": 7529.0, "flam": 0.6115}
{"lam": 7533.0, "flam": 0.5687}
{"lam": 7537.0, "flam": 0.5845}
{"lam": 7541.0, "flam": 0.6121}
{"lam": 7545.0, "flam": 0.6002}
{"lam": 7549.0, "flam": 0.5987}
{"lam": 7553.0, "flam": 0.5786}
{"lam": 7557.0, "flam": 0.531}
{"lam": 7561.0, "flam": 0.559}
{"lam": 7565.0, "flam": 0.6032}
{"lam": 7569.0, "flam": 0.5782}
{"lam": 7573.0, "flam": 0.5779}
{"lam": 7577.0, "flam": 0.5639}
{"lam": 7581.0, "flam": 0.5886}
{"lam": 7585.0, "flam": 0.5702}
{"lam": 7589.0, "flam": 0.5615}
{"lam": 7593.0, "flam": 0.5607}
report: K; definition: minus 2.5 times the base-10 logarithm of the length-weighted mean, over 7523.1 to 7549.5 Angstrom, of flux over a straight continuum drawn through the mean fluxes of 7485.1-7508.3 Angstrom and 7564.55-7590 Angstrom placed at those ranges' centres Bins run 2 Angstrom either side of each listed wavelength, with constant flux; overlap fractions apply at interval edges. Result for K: 0.21 mag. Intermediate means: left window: 0.874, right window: 0.577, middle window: 0.599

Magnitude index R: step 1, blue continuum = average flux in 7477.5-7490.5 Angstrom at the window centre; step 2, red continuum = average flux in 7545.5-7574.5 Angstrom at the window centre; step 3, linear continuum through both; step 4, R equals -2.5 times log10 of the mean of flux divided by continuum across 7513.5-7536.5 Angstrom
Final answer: 0.36 mag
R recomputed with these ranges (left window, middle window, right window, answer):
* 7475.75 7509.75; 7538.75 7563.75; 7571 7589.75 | 0.22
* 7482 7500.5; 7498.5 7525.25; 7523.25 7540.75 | -0.17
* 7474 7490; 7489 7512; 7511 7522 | -0.09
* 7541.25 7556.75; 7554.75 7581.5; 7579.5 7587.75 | 0.02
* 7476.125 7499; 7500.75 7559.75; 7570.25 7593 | 0.14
